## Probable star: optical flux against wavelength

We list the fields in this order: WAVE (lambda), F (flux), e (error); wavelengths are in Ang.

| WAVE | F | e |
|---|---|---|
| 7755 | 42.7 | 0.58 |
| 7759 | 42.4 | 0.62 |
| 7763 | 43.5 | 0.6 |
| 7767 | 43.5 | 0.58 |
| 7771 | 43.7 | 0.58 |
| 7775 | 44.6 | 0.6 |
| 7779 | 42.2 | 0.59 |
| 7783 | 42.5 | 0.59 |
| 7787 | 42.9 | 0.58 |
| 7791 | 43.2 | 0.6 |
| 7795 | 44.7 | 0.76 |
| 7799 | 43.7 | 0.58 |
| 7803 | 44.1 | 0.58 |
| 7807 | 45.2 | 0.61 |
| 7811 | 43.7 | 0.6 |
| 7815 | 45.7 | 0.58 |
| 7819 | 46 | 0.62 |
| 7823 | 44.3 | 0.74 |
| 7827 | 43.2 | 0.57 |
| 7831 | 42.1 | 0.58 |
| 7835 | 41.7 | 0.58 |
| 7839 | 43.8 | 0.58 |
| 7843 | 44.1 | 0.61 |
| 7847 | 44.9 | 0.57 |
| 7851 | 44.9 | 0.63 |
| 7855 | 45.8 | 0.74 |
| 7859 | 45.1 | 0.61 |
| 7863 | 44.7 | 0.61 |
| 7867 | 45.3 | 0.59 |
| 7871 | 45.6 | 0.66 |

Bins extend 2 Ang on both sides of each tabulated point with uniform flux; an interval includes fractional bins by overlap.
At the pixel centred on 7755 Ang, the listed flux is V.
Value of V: 42.7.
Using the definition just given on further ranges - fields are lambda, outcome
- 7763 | 43.5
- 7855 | 45.8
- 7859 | 45.1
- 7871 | 45.6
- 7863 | 44.7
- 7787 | 42.9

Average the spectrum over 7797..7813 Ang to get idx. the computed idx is 44.2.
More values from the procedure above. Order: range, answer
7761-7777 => 43.8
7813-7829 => 44.8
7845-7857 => 45.2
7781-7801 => 43.4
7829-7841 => 42.5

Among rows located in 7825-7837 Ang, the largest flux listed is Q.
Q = 43.2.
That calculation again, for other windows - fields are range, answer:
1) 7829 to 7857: 45.8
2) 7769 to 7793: 44.6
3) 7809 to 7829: 46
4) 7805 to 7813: 45.2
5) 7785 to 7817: 45.7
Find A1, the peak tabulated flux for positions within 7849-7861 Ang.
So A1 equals 45.8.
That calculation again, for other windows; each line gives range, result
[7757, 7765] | 43.5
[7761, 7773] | 43.7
